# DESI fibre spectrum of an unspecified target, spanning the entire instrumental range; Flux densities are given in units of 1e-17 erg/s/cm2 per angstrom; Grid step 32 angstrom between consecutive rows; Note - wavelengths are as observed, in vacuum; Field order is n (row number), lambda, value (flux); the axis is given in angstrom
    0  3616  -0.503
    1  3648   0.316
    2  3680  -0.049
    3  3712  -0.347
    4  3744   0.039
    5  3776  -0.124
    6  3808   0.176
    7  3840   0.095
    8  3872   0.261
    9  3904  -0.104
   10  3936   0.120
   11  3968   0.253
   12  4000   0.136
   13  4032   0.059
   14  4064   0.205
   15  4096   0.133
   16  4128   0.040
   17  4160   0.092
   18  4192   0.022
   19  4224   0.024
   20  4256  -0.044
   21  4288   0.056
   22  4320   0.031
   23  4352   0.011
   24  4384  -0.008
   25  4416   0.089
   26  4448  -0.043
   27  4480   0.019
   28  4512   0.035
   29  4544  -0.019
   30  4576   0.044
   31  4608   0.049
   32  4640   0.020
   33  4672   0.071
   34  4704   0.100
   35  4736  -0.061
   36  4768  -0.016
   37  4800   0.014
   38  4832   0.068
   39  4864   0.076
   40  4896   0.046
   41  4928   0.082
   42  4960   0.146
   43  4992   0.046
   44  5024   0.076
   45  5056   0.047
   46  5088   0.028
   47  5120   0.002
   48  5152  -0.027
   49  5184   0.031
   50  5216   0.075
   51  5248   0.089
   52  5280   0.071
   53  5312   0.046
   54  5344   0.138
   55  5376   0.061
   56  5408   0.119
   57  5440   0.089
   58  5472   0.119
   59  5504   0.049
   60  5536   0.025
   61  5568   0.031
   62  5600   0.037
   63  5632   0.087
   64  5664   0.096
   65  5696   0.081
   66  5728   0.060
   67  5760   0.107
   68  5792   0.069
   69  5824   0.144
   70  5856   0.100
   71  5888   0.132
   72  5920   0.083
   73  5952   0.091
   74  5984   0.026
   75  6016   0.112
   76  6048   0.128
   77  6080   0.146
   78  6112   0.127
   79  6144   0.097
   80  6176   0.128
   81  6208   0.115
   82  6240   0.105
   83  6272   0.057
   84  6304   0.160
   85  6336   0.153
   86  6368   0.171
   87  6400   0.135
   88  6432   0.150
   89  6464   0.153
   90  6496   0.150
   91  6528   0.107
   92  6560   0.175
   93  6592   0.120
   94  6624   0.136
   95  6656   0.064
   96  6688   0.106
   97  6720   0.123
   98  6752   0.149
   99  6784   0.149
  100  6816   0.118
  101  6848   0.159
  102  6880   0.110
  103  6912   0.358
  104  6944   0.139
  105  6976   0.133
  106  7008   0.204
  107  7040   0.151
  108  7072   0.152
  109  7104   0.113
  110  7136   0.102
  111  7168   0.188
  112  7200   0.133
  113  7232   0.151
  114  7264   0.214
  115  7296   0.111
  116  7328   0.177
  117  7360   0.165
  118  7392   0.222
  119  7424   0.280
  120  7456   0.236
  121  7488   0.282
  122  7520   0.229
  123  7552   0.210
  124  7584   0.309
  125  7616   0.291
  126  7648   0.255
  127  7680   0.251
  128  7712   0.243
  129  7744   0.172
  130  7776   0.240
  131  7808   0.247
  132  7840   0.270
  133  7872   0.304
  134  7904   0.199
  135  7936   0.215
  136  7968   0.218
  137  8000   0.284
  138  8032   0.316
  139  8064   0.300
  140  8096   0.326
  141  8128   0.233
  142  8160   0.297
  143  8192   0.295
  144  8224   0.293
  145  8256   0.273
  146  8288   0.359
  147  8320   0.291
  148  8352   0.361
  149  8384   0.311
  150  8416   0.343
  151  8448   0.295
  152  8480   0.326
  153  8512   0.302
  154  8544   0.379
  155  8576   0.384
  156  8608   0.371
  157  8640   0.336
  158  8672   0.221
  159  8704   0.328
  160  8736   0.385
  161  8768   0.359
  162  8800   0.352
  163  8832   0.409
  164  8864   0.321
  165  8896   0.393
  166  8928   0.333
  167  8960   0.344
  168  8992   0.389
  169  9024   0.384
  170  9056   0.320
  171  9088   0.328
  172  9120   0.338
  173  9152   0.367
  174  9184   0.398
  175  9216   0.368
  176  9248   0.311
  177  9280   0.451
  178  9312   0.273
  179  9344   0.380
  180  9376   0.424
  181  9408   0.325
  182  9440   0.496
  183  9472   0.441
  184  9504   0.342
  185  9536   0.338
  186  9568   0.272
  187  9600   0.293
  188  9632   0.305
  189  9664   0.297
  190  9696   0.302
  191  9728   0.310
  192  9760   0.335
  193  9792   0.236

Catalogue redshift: 0.85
